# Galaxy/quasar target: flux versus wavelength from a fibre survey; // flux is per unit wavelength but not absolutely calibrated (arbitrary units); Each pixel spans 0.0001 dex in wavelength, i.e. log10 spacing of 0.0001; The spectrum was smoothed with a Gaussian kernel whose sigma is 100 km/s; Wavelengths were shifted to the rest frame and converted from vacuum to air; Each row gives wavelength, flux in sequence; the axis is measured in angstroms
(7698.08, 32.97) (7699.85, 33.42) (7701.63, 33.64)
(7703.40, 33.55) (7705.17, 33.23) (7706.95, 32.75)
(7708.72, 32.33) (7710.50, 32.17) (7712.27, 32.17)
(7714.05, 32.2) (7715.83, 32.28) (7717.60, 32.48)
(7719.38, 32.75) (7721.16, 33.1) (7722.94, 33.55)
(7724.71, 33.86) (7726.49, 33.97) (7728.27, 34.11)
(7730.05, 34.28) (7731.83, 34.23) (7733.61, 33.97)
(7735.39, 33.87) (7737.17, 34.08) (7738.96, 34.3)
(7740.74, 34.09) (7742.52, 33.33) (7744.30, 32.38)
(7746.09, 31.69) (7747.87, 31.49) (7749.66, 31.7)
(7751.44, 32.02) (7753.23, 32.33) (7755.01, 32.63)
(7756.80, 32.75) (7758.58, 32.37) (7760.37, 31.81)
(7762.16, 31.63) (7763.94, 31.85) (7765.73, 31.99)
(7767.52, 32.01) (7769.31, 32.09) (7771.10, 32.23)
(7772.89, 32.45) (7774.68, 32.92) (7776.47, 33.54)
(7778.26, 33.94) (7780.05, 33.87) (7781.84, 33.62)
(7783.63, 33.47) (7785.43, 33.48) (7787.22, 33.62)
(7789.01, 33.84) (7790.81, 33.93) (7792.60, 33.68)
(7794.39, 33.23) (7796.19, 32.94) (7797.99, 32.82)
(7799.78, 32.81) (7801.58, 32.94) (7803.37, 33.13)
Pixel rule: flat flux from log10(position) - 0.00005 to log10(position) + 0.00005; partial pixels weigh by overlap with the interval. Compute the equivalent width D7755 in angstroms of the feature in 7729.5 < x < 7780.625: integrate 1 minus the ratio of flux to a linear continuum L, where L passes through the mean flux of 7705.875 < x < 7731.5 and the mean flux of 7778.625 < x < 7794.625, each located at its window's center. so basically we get 0.9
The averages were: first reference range 33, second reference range 33.7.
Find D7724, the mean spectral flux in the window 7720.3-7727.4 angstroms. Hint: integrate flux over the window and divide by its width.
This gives 33.6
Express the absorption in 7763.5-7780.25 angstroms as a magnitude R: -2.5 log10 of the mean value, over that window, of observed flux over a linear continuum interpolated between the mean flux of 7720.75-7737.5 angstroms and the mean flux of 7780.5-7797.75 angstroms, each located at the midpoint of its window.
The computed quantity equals 0.03 mag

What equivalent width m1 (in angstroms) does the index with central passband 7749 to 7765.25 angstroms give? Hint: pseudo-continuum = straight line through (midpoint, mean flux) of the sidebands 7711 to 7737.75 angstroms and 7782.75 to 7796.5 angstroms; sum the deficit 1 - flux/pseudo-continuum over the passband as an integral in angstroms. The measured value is 0.6 angstroms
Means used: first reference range 33.4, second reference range 33.5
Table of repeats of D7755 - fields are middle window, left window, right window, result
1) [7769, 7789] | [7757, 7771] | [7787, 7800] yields -0.34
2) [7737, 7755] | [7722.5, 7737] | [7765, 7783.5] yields 0.50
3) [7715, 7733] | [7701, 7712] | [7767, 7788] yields -0.28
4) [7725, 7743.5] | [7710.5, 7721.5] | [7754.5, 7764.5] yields -0.96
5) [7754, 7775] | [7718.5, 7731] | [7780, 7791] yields 0.90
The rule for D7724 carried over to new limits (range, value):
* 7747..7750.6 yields 31.6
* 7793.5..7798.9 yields 33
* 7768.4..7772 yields 32.1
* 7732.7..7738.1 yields 33.9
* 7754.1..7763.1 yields 32.3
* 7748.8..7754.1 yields 32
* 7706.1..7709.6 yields 32.6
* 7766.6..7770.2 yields 32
